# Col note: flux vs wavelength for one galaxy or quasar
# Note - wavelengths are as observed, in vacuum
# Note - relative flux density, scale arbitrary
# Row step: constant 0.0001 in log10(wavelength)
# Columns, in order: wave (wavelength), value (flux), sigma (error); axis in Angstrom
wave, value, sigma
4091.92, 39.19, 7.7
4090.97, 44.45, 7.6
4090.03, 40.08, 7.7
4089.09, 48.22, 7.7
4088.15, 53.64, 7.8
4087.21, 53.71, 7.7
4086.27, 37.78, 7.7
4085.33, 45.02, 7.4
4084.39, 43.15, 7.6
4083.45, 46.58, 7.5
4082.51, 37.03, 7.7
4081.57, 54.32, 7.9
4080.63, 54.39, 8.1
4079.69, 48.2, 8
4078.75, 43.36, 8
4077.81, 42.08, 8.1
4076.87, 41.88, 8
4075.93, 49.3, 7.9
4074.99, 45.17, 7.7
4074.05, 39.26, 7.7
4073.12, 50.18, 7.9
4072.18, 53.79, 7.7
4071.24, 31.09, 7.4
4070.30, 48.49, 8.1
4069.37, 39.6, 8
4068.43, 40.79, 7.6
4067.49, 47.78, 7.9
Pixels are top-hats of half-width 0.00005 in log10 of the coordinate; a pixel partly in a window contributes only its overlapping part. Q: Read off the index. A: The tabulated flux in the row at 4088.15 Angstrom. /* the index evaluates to 53.64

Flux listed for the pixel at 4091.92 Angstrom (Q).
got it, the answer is 39.19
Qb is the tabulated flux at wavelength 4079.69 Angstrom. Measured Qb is 48.2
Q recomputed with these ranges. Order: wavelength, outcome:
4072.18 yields 53.79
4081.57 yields 54.32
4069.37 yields 39.6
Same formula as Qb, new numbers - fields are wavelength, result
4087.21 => 53.71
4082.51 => 37.03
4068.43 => 40.79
